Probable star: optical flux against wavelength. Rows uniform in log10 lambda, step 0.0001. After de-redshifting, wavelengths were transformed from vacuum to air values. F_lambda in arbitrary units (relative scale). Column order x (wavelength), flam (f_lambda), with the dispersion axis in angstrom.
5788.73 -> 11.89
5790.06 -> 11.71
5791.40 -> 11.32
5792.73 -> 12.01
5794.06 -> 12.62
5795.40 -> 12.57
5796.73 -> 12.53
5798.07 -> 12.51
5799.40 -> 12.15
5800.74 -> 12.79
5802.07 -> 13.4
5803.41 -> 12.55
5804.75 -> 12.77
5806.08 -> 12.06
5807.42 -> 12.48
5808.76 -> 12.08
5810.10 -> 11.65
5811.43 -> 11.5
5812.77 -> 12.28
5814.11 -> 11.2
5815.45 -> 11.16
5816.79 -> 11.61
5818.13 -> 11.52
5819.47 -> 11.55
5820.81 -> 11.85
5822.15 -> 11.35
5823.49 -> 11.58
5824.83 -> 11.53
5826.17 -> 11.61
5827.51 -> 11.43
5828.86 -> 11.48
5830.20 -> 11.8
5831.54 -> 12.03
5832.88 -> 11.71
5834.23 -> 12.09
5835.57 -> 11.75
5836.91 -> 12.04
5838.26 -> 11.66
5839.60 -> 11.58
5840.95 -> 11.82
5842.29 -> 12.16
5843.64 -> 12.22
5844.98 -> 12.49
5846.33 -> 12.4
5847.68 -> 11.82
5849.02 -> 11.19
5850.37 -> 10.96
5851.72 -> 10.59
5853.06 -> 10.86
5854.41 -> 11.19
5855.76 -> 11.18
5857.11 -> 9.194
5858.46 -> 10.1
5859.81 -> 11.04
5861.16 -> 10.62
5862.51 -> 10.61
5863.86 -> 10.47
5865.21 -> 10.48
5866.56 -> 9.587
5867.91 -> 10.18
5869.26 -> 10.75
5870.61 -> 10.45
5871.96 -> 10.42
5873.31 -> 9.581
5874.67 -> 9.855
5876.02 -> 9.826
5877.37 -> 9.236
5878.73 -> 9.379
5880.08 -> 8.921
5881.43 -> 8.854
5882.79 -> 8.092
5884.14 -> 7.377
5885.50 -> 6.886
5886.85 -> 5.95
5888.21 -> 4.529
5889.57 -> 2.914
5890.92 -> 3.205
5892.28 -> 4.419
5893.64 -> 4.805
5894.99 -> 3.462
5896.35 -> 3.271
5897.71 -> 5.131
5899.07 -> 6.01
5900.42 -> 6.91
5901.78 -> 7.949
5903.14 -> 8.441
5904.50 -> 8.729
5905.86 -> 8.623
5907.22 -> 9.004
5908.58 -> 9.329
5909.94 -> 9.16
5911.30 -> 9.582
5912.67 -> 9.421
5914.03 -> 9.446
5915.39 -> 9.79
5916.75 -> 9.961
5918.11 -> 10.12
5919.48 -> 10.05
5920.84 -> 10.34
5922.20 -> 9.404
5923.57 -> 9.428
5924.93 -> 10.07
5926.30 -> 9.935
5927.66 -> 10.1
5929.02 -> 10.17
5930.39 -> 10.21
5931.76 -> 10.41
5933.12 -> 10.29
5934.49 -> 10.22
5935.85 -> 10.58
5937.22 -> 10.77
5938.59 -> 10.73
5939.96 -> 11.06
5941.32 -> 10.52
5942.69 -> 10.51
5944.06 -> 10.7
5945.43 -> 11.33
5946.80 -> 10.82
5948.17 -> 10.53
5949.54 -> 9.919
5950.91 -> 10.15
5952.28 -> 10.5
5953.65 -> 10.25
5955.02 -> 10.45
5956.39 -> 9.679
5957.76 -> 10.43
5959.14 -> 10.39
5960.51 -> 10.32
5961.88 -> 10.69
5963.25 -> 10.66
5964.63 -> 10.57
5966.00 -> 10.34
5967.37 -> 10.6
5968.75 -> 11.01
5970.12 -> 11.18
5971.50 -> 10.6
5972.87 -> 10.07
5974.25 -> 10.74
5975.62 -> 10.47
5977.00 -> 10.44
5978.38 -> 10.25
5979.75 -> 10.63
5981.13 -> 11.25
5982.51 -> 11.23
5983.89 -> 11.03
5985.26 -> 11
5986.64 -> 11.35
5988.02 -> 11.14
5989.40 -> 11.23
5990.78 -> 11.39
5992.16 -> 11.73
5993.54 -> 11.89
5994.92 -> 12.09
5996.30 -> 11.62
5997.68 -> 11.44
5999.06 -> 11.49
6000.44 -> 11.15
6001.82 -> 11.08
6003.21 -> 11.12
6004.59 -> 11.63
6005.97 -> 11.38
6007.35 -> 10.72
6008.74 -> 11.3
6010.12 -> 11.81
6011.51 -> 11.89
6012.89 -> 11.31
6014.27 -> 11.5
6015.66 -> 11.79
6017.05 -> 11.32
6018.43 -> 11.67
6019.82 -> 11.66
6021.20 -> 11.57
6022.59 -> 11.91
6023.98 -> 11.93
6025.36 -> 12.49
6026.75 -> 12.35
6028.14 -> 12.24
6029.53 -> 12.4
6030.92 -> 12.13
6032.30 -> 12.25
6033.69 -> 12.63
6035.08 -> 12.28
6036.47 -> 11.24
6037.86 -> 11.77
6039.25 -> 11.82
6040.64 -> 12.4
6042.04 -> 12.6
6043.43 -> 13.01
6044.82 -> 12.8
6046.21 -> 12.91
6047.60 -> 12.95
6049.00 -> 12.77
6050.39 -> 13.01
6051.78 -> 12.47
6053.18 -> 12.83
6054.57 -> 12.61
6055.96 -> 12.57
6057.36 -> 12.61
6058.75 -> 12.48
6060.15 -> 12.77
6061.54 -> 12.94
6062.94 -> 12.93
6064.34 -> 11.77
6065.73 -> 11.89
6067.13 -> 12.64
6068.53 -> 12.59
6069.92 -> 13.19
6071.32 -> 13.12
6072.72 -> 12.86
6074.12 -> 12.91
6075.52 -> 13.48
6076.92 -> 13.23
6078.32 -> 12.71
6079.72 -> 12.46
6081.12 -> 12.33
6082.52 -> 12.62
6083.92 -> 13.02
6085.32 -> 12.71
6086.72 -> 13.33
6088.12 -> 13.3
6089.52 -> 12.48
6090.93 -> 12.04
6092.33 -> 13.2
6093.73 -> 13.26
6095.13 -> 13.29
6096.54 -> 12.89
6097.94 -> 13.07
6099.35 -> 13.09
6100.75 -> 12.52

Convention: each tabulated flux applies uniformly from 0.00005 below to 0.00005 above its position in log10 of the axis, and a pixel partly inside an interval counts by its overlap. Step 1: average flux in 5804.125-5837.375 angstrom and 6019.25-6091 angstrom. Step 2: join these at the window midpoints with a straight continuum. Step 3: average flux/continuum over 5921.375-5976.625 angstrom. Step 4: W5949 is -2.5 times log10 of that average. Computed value 0.17 mag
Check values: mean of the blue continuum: 11.8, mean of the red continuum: 12.5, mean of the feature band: 10.4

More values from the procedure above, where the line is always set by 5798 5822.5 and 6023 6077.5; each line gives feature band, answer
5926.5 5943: 0.18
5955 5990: 0.16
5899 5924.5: 0.32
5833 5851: 0.02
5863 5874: 0.18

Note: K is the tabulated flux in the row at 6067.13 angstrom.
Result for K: 12.64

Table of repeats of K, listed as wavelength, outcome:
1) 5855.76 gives 11.18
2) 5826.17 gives 11.61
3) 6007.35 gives 10.72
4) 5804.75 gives 12.77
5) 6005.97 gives 11.38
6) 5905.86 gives 8.623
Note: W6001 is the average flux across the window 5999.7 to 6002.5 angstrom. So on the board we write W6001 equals 11.1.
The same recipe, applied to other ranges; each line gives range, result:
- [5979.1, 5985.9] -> 11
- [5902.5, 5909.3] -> 8.83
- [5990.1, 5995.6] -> 11.8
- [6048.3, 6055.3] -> 12.7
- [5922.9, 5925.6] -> 9.76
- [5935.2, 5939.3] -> 10.7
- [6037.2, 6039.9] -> 11.8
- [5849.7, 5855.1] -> 10.9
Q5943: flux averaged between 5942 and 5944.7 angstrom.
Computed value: 10.6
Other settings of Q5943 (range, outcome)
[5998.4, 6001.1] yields 11.3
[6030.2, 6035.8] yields 12.3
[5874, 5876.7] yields 9.86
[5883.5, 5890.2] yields 5.53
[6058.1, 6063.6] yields 12.8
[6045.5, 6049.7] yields 12.9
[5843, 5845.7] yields 12.4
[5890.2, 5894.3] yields 4.13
